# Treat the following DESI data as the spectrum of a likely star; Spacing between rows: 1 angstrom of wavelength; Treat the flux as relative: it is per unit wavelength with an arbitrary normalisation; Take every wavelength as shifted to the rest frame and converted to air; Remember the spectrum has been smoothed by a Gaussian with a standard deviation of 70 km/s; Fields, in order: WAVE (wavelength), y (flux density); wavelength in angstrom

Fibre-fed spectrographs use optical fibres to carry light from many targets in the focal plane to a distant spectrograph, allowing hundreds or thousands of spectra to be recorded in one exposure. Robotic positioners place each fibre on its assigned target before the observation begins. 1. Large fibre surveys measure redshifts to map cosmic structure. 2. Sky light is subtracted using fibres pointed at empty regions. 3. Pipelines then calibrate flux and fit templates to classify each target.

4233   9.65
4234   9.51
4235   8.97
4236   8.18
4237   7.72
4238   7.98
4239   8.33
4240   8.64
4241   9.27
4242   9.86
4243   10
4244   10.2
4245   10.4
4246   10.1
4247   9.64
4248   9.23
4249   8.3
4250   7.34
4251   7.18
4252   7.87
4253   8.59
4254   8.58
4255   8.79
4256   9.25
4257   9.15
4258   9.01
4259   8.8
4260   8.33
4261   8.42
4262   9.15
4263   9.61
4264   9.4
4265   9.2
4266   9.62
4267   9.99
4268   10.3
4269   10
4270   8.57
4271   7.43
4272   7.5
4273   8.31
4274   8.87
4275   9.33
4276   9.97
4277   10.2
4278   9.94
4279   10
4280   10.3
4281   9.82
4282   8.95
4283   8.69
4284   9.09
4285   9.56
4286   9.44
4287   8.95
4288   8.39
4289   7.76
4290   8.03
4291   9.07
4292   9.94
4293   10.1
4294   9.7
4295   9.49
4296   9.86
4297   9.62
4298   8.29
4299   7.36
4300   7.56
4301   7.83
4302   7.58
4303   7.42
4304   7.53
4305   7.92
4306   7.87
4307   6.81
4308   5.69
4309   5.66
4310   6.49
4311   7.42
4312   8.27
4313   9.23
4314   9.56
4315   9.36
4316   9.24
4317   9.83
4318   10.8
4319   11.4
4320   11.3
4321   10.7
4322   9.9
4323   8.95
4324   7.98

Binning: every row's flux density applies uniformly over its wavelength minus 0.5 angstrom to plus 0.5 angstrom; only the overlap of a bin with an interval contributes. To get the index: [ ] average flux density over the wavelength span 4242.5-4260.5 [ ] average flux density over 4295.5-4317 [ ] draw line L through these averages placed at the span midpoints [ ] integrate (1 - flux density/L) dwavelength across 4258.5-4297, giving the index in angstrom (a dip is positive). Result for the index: -3.4 angstrom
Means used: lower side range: 8.93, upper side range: 7.98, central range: 9.22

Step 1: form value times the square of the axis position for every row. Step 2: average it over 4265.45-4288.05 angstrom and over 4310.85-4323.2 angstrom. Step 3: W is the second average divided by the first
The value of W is 1.07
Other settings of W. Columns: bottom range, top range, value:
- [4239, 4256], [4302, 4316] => 0.88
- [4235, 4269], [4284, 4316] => 0.95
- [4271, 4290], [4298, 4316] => 0.86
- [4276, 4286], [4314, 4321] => 1.09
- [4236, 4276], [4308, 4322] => 1.04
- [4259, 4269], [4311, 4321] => 1.08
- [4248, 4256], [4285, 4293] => 1.10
